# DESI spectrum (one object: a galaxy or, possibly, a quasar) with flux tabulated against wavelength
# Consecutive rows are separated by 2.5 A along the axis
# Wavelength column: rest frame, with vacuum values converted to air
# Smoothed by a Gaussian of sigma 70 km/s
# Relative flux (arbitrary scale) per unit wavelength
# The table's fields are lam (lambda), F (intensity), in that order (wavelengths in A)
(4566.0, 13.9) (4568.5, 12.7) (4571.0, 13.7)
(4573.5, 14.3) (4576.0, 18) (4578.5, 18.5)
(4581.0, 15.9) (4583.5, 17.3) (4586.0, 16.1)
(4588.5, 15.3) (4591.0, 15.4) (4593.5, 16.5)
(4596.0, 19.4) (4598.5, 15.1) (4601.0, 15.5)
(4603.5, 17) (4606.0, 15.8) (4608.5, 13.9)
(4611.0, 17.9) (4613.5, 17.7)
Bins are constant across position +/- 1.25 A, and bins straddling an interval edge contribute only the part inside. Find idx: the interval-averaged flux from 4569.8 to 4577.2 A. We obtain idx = 15.3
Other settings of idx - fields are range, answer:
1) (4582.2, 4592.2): 16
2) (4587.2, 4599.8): 16.3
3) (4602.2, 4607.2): 16.4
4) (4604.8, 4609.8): 14.9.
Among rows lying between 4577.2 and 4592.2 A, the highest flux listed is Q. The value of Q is 18.5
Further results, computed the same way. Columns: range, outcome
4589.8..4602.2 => 19.4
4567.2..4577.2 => 18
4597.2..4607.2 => 17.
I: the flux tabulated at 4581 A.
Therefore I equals 15.9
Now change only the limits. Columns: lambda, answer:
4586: 16.1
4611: 17.9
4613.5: 17.7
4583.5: 17.3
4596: 19.4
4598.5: 15.1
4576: 18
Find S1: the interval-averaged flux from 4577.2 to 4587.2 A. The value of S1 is 17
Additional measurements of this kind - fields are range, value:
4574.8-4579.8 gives 18.2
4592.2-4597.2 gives 17.9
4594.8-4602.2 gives 16.7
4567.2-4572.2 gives 13.2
